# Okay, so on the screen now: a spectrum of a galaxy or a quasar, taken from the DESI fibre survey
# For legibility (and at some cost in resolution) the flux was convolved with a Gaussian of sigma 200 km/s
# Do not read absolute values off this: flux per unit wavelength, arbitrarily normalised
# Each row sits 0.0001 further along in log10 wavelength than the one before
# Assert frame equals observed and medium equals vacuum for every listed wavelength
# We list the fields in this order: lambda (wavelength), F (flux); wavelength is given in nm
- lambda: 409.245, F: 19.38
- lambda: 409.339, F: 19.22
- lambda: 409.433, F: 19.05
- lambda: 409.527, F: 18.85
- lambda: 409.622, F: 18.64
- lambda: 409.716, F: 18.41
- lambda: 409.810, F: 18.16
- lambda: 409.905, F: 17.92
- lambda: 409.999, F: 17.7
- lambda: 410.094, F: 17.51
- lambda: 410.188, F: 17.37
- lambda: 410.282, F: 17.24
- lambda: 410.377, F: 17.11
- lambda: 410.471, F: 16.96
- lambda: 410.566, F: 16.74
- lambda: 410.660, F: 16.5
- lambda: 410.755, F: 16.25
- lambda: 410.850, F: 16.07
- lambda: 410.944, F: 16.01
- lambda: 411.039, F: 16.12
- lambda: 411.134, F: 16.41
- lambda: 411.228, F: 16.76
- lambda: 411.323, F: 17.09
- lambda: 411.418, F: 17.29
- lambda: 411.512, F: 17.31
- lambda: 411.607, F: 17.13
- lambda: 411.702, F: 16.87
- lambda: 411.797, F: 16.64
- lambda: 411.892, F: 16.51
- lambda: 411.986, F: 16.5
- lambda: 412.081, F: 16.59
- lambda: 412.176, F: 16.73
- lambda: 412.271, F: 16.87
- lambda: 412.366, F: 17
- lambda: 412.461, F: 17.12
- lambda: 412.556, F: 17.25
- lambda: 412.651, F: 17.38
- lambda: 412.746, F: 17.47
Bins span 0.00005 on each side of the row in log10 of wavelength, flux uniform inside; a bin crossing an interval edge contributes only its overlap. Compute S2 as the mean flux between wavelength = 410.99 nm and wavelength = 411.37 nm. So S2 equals 16.6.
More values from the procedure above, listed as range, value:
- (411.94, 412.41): 16.7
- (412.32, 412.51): 17.1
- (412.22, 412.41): 16.9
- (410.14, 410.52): 17.2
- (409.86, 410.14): 17.7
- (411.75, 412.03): 16.6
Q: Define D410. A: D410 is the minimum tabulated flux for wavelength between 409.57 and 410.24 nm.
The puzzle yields 17.37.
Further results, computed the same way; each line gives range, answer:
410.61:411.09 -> 16.01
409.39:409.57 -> 18.85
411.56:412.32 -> 16.5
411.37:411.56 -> 17.29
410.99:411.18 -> 16.12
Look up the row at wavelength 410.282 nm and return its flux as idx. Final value 17.24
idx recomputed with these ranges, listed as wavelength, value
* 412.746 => 17.47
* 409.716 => 18.41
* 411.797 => 16.64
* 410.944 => 16.01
